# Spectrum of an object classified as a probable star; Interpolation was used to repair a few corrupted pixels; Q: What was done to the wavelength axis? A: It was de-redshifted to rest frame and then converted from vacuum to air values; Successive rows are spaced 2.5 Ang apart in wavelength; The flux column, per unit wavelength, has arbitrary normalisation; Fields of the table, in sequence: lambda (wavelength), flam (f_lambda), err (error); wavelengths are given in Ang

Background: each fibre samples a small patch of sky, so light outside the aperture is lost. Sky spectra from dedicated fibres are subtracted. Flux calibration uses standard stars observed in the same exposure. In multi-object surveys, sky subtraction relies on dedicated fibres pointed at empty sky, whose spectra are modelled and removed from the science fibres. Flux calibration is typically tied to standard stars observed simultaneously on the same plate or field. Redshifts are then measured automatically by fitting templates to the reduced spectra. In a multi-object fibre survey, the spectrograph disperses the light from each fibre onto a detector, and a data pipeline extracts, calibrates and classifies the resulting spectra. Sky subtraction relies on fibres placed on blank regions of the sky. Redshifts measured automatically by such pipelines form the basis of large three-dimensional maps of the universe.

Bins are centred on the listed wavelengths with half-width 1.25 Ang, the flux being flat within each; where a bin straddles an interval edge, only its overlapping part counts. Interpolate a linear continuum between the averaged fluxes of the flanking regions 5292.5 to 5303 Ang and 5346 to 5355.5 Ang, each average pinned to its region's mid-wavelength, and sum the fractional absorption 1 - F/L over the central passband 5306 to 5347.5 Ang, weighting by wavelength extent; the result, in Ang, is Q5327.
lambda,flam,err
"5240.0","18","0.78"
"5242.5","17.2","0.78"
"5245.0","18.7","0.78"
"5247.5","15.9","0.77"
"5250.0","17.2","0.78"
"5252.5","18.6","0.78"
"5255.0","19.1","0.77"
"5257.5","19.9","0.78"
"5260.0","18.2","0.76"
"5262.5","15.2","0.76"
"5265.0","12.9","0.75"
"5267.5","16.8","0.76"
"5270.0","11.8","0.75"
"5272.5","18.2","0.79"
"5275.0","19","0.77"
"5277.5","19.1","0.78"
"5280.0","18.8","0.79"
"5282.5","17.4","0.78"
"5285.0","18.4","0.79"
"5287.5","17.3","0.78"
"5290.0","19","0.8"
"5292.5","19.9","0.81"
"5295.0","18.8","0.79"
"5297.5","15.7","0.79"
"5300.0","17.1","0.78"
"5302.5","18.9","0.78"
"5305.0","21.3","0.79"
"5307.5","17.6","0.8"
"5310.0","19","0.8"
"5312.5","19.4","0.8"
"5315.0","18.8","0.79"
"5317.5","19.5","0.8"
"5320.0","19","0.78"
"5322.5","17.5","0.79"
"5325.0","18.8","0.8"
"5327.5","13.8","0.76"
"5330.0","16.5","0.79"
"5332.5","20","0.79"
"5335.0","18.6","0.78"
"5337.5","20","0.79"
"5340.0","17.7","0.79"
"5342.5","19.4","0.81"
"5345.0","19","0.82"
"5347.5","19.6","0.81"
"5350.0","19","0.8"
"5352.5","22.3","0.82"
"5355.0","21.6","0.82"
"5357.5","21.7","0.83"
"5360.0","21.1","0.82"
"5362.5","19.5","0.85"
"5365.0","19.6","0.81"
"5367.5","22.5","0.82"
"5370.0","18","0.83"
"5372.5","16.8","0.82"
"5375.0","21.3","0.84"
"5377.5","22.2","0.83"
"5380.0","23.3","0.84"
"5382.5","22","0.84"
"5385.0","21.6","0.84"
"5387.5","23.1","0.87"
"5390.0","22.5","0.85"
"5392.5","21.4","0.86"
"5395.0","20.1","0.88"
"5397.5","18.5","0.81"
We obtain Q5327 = 1.7 Ang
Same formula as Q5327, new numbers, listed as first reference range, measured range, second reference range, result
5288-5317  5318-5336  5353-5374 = 1.38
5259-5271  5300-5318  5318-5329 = -2.41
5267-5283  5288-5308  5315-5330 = -1.16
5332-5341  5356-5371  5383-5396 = -0.02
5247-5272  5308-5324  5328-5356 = -0.33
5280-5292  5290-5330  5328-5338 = -0.08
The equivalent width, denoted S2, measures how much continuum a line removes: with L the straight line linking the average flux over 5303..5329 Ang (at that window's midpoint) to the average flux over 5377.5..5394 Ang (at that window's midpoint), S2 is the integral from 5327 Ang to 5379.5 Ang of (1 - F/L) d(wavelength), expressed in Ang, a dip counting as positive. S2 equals 2.2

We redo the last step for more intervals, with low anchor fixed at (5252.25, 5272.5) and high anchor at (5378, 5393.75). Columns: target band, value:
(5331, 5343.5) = 0.6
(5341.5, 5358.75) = 0.2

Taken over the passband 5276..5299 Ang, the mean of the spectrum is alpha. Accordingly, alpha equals 18.3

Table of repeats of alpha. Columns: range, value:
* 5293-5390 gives 19.6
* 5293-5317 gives 18.6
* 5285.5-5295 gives 18.7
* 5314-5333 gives 17.9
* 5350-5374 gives 20.3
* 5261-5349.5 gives 18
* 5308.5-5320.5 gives 19.1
